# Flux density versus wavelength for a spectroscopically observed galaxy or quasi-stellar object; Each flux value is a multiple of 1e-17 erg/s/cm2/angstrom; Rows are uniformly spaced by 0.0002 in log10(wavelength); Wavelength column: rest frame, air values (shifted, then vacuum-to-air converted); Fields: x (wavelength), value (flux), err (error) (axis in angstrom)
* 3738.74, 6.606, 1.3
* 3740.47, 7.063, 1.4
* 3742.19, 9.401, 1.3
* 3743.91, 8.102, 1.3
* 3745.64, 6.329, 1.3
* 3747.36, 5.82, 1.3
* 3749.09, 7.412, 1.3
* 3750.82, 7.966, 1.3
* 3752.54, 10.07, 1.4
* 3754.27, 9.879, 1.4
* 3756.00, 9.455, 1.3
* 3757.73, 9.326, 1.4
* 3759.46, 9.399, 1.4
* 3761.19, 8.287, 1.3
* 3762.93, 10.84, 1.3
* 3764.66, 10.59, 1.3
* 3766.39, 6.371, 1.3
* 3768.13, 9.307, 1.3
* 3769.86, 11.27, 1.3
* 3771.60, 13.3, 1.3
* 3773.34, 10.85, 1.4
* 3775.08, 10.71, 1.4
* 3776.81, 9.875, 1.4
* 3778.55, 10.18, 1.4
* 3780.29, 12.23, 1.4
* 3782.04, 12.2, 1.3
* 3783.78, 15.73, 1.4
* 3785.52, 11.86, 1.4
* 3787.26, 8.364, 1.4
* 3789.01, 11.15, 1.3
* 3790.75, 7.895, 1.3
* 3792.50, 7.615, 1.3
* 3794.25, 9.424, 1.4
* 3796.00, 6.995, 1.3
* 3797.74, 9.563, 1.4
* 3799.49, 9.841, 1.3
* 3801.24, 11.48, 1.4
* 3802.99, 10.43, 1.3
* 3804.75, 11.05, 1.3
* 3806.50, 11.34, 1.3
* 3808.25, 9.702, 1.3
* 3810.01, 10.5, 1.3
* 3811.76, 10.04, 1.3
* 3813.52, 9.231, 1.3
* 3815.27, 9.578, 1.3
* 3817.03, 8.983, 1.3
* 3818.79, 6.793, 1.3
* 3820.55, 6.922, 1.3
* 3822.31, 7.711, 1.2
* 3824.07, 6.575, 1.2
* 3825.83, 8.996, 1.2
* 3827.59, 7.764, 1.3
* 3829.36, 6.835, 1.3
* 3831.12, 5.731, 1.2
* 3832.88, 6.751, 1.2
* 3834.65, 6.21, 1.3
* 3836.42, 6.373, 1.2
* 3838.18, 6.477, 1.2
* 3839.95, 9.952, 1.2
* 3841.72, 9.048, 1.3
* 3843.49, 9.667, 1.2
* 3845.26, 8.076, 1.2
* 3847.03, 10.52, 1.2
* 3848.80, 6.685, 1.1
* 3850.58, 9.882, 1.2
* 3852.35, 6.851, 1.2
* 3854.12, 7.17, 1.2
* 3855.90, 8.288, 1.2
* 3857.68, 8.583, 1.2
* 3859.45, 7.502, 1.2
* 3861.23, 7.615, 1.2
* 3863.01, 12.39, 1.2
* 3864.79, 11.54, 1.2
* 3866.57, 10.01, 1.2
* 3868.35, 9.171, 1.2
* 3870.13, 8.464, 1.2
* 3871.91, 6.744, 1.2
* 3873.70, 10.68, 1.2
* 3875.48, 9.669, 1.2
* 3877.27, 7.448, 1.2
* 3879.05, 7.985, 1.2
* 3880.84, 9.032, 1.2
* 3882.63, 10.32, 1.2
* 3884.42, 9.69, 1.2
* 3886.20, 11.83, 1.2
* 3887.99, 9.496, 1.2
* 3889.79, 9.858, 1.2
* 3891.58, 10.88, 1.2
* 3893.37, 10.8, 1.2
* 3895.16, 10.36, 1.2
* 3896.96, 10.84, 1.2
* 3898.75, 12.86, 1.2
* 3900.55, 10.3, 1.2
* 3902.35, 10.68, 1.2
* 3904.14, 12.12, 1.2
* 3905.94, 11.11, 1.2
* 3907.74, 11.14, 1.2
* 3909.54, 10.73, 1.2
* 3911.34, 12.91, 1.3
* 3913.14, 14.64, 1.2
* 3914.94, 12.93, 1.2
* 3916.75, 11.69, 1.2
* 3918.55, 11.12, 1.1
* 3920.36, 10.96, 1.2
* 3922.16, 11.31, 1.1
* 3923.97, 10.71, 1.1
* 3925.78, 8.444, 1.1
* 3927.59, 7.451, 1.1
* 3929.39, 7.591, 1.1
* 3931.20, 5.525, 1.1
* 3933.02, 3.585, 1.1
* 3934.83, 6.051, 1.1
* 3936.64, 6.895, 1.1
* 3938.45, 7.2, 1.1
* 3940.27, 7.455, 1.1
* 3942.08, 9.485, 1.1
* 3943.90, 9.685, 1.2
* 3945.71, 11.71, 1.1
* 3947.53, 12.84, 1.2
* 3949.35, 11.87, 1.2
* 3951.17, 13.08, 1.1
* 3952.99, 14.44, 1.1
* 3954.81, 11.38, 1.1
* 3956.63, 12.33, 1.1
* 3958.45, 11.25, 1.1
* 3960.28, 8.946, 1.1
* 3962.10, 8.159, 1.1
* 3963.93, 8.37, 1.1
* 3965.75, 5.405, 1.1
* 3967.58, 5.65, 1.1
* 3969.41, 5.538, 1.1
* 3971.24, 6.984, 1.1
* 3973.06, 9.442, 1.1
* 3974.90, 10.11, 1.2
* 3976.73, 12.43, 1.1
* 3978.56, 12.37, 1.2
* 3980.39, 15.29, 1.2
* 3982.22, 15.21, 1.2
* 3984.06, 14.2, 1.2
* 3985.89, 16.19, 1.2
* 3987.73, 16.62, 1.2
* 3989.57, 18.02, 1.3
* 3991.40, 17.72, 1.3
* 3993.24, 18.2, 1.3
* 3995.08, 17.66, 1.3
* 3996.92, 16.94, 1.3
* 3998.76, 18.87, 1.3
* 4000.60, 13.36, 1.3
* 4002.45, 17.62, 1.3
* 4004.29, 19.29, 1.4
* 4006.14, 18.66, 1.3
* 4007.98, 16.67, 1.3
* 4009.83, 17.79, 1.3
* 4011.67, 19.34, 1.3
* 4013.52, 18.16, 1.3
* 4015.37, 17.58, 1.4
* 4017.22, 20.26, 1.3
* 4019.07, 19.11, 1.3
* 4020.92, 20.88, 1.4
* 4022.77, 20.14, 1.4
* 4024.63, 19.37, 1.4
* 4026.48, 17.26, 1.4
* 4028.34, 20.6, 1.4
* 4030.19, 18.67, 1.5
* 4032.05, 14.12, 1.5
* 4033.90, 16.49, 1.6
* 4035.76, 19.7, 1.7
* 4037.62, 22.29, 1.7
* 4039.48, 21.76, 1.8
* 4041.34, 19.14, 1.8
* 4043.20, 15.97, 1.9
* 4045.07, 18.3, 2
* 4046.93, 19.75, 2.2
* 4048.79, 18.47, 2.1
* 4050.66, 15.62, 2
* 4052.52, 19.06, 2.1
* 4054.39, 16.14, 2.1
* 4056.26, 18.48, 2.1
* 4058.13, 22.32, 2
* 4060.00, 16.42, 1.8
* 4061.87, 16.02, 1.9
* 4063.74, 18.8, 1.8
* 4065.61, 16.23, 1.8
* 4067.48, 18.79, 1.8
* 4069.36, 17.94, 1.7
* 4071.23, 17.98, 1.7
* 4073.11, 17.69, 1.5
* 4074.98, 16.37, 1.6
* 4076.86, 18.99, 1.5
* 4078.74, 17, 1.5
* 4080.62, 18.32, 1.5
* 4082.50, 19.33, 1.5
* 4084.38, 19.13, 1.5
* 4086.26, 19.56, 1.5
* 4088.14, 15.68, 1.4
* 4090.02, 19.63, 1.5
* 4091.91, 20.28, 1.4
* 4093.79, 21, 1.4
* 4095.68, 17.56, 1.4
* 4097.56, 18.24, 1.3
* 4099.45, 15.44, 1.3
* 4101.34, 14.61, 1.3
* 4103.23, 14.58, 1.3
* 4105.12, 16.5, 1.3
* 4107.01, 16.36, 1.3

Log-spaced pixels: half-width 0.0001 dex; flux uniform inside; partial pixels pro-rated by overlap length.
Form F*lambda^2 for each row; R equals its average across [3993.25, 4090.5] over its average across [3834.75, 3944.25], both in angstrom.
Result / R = 2.10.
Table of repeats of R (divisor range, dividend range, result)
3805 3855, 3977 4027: 2.31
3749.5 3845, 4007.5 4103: 2.24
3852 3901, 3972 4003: 1.69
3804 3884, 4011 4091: 2.38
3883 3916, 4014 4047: 1.79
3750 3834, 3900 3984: 1.15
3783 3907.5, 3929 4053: 1.68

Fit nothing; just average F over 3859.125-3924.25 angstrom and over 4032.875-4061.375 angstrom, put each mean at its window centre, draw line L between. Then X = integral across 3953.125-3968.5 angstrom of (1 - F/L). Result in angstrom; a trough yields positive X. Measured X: 5.3 angstrom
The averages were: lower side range 10.5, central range 9.21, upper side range 18.6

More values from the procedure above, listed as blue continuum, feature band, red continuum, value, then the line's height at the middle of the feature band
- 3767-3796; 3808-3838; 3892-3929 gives 8.10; 10.8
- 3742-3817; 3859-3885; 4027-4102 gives 6.80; 12.5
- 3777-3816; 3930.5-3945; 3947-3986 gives 4.97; 10.8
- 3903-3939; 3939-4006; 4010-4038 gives 8.23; 14.3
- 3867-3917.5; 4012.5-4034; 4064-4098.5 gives -3.67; 15.9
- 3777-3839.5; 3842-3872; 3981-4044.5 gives 6.41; 11.2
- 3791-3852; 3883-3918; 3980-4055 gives 3.10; 12.4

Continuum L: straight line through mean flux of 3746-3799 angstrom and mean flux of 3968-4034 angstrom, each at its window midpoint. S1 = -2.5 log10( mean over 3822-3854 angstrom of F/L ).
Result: 0.44 mag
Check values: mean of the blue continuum 9.77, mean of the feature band 7.77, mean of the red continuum 16.2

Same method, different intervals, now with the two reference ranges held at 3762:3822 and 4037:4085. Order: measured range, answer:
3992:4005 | -0.07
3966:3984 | 0.45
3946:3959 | 0.20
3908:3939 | 0.43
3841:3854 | 0.34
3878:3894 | 0.28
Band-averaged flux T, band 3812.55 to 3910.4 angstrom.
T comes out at 9.04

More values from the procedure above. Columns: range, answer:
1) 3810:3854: 8.02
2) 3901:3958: 10.3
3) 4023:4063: 18.4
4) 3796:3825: 9.29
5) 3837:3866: 8.76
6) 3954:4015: 13.8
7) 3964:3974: 6.76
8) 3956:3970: 8.18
